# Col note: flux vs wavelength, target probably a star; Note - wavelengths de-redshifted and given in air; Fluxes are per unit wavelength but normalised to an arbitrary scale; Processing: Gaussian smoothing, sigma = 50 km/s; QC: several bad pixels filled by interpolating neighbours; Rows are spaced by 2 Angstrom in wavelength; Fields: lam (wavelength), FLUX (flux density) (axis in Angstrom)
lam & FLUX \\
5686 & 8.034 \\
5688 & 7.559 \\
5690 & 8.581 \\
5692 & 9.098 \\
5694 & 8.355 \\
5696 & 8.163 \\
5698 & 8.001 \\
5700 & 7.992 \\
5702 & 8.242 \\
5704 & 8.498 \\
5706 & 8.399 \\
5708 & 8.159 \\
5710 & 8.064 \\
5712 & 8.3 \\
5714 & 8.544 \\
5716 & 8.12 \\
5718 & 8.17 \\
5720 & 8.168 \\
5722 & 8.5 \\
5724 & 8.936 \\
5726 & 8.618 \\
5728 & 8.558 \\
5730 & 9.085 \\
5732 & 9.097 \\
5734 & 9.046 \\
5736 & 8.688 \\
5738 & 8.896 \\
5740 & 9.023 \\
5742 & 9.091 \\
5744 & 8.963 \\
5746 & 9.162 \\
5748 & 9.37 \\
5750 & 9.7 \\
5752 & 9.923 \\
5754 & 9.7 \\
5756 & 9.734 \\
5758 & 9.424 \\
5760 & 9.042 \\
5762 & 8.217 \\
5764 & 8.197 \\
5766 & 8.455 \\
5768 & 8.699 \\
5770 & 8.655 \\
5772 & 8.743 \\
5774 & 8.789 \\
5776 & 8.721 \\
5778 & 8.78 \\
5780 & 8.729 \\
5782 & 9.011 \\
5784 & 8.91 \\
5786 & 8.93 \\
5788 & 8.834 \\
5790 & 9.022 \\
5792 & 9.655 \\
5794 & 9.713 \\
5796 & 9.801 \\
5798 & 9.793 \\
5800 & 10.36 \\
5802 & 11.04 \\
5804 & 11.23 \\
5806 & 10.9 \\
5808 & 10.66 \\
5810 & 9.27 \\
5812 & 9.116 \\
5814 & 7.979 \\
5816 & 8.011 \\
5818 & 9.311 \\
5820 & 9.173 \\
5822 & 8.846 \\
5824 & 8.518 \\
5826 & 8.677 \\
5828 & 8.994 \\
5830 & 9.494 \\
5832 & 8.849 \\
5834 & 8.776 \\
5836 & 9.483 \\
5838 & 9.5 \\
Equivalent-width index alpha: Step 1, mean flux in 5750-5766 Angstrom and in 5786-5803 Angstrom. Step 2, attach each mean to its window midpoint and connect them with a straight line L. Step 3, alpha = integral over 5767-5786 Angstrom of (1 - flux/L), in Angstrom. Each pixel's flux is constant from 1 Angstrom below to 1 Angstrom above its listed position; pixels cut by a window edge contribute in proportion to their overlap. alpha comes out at 1.3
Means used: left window 9.16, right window 9.73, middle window 8.79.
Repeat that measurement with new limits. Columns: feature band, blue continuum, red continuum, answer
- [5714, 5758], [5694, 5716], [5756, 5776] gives -2.48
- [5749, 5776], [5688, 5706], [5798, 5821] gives 0.38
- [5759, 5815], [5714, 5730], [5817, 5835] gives -3.02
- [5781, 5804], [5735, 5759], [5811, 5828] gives -1.78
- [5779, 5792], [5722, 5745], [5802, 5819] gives 0.61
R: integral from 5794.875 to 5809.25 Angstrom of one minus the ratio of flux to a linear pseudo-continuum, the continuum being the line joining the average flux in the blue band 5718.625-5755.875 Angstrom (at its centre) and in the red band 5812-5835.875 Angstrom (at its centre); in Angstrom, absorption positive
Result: -2.6 Angstrom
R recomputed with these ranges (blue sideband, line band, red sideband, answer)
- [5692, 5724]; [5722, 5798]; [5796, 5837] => -1.7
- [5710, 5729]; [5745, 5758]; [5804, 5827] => -1.3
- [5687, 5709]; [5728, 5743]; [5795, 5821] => -0.3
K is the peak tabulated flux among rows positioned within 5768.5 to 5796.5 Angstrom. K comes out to 9.801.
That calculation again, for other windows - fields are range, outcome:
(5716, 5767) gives 9.923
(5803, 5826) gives 11.23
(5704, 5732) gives 9.097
